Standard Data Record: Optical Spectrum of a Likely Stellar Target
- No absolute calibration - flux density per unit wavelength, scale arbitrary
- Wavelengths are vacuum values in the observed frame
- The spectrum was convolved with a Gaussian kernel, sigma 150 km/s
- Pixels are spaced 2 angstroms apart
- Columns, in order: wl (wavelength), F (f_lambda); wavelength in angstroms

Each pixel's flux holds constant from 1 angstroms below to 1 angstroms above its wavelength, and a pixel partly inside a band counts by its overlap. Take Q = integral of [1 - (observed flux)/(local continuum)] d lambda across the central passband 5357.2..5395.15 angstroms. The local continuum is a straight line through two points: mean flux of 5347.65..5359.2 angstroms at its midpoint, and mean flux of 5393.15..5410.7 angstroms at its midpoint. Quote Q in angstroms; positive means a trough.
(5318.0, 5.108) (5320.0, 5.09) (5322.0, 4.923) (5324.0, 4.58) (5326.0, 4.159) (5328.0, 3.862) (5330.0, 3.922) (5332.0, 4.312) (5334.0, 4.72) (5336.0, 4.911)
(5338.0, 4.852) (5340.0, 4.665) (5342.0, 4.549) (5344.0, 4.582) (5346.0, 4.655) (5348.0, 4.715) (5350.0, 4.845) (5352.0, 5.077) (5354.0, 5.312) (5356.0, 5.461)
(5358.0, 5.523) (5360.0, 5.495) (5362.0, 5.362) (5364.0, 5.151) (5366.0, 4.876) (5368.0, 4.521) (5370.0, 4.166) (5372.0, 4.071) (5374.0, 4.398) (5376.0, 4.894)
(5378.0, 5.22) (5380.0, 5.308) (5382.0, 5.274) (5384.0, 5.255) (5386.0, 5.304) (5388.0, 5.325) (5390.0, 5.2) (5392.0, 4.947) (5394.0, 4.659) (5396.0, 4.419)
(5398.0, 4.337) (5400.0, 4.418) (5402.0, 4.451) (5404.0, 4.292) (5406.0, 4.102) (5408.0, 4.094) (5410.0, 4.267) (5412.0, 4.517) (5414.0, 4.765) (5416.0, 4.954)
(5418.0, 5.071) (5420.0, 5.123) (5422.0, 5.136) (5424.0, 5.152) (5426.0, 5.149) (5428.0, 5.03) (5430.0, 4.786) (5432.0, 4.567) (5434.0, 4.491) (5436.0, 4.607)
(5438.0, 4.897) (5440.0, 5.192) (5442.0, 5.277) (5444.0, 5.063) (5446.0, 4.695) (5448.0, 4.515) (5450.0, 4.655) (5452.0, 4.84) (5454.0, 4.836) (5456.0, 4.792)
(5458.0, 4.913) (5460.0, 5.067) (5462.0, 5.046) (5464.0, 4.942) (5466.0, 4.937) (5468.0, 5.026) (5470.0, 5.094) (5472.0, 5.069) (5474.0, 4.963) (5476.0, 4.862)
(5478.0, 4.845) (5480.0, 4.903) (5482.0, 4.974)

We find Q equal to -1.7 angstroms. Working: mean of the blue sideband 5.19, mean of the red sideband 4.34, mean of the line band 4.99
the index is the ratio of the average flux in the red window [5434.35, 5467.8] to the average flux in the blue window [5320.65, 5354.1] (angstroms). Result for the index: 1.06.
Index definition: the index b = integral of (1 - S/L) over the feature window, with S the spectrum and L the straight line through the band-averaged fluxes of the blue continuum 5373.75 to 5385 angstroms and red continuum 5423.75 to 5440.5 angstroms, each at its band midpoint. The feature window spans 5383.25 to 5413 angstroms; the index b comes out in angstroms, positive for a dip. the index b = 2.3 angstroms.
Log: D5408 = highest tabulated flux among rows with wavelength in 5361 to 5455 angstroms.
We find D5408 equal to 5.362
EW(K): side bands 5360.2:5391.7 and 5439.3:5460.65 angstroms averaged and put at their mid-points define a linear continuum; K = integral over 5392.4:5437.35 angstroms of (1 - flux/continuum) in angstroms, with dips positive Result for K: 2.4 angstroms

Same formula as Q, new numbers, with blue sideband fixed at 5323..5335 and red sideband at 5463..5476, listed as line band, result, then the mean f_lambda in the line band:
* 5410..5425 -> -0.6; 4.91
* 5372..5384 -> -1.2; 4.96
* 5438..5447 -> -0.3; 5.04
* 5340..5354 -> -1.3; 4.77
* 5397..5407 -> 0.7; 4.32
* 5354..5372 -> -2.4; 5.03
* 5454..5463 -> 0.0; 4.94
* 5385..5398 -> -1.0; 4.93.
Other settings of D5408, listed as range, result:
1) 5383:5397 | 5.325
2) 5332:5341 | 4.911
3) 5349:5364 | 5.523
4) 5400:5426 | 5.152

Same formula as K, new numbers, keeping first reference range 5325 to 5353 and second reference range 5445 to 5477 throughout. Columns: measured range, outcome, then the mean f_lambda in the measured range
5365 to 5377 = 0.4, 4.49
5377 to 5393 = -1.9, 5.23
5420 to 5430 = -0.6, 5.08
